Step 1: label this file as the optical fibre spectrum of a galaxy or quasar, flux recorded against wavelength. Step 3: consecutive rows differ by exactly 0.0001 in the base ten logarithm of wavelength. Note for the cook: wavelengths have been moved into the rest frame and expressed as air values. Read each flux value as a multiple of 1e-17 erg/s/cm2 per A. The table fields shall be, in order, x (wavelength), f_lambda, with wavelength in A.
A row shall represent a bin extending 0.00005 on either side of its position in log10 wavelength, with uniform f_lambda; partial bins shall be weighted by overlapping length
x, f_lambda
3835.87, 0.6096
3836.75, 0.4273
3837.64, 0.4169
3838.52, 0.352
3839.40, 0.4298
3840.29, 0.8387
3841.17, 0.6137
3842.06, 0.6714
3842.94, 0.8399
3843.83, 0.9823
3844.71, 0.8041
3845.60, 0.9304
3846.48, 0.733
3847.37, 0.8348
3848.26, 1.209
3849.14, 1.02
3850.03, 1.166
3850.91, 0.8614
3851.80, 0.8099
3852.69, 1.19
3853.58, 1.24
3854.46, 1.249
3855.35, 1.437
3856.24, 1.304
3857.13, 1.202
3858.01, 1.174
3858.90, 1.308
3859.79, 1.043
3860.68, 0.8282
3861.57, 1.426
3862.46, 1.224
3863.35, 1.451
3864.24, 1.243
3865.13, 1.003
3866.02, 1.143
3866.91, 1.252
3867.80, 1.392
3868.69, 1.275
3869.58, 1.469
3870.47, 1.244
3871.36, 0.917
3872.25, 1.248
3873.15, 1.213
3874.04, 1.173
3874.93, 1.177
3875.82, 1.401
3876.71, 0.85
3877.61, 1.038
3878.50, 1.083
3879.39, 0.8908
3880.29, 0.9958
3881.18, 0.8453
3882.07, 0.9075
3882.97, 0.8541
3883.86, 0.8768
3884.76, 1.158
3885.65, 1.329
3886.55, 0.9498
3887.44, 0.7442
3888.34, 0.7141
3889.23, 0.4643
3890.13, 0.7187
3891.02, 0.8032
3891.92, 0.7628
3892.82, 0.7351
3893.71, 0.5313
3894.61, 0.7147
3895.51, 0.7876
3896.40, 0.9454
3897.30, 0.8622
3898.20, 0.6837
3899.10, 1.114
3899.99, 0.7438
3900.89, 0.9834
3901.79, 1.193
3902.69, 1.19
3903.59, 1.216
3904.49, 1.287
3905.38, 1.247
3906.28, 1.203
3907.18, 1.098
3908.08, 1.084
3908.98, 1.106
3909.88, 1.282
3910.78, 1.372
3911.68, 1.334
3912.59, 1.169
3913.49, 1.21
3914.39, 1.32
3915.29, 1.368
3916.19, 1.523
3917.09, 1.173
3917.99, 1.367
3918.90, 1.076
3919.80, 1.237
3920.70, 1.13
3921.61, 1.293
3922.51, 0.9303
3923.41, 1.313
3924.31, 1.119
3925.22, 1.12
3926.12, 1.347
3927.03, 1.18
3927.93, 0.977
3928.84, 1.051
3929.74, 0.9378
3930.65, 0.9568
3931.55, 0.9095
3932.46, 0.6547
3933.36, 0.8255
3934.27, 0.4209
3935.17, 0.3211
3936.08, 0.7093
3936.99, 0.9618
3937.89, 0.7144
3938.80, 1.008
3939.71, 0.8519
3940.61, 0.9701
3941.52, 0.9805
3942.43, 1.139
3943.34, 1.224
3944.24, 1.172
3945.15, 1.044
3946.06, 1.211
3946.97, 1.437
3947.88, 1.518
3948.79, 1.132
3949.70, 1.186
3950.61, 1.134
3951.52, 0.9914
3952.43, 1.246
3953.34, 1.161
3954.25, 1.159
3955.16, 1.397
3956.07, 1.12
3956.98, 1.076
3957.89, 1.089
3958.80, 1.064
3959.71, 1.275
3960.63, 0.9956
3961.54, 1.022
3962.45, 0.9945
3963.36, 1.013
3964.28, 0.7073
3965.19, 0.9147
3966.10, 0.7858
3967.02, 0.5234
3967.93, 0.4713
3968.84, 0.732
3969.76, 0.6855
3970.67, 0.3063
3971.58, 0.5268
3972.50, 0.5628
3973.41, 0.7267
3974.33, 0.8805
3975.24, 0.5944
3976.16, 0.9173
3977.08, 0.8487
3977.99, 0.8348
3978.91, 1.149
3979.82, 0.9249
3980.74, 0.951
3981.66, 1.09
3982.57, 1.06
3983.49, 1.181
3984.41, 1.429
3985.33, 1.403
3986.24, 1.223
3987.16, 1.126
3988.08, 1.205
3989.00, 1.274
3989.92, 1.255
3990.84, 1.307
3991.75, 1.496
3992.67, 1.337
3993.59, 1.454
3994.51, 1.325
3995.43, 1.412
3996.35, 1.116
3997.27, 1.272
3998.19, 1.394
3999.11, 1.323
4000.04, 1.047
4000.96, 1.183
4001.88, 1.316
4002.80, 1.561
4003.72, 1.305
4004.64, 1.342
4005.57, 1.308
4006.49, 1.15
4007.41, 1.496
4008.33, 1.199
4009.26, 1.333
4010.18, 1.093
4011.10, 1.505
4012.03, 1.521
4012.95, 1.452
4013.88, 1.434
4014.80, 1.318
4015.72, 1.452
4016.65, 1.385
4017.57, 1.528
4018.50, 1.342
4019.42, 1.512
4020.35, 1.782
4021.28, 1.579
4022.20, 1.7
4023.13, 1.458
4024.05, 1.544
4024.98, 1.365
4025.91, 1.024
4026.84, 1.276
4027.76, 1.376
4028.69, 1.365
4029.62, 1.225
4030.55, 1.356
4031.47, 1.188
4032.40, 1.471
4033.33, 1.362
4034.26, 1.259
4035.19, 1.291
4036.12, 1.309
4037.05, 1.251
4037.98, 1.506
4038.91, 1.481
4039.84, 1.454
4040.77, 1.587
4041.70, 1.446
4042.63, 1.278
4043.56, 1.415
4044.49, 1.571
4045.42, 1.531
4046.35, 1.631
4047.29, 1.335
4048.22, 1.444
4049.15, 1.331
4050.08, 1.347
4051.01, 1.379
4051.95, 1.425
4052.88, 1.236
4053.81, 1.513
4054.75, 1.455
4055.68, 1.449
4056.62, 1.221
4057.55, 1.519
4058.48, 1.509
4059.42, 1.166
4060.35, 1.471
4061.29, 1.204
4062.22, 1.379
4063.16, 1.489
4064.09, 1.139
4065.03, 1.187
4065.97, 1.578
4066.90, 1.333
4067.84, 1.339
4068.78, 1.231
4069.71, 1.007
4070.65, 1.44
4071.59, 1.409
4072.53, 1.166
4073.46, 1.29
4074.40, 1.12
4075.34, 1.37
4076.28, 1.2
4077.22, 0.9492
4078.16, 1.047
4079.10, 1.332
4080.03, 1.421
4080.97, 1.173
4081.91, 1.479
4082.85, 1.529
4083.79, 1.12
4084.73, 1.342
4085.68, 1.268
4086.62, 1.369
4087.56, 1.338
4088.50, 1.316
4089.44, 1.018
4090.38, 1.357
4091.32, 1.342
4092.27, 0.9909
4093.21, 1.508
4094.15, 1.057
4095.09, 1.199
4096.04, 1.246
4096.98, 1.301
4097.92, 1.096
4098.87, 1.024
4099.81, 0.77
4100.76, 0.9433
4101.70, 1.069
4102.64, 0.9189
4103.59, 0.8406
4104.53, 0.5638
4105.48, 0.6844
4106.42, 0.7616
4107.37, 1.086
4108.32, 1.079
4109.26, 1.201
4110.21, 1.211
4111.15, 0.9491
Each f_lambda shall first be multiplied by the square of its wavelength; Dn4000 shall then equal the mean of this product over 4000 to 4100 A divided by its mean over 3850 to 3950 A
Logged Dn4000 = 1.3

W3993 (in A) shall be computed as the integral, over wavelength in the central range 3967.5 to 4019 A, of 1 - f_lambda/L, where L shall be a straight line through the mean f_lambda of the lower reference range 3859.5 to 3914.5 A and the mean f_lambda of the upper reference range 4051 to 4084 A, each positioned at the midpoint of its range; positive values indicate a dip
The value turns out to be 2.0 A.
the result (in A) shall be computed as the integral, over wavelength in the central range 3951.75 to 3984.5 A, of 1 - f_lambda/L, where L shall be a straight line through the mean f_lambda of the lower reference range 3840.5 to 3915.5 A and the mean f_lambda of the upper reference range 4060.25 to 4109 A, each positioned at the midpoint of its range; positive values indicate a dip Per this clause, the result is 5.5 A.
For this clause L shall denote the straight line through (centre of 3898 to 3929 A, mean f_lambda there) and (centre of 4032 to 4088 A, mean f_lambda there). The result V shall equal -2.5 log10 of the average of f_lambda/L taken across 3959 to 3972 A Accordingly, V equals 0.49 mag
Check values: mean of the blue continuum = 1.18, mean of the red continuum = 1.35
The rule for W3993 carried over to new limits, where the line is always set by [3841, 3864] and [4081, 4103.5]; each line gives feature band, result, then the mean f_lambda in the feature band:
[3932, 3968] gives 3.9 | 0.996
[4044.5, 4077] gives -4.8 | 1.35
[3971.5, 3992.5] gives 1.5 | 1.06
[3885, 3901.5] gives 4.1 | 0.819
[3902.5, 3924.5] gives -2.6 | 1.23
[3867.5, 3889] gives 0.3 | 1.06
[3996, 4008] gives -1.6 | 1.29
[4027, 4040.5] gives -2.2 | 1.35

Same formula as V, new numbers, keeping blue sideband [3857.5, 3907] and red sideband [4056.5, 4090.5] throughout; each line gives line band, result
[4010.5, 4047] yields -0.155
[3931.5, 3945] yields 0.280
